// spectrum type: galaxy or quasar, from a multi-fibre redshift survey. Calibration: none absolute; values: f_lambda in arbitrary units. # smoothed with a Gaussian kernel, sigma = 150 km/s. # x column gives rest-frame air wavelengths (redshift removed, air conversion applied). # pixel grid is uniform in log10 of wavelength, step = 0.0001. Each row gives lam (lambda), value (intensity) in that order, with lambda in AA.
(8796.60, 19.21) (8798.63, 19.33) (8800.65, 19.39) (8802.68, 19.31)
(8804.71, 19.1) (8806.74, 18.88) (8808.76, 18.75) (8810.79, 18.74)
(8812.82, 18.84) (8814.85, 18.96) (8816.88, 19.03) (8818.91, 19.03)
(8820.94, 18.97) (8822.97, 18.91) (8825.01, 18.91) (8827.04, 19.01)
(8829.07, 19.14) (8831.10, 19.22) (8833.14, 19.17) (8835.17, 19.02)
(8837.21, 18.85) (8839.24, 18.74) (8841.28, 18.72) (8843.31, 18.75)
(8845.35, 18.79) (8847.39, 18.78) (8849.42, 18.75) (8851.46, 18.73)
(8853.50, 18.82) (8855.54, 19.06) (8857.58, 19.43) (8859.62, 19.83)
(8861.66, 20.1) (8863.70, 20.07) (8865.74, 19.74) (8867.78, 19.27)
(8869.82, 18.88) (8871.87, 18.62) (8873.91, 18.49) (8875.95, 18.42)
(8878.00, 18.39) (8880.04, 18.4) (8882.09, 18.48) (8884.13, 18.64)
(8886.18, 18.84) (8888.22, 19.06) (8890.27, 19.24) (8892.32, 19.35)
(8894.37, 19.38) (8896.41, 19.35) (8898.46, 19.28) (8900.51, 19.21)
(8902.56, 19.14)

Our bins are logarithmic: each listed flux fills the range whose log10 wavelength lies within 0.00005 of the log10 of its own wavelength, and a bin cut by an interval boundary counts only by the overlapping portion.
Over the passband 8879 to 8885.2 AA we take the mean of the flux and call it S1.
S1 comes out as 18.5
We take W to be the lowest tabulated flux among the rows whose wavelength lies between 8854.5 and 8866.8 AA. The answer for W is 19.06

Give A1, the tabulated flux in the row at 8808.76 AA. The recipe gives 18.75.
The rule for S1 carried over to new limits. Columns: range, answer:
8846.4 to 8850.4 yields 18.8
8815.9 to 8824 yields 19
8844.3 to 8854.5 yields 18.8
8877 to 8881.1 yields 18.4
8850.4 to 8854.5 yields 18.8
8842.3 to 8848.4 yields 18.8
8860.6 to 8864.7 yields 20.1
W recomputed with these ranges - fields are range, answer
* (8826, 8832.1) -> 19.01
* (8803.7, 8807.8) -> 18.88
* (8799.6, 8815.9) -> 18.74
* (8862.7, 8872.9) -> 18.62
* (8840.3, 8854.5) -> 18.72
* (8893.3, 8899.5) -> 19.28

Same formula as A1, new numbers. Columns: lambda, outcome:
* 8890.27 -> 19.24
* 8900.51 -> 19.21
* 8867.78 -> 19.27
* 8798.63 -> 19.33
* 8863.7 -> 20.07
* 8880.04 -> 18.4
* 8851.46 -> 18.73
